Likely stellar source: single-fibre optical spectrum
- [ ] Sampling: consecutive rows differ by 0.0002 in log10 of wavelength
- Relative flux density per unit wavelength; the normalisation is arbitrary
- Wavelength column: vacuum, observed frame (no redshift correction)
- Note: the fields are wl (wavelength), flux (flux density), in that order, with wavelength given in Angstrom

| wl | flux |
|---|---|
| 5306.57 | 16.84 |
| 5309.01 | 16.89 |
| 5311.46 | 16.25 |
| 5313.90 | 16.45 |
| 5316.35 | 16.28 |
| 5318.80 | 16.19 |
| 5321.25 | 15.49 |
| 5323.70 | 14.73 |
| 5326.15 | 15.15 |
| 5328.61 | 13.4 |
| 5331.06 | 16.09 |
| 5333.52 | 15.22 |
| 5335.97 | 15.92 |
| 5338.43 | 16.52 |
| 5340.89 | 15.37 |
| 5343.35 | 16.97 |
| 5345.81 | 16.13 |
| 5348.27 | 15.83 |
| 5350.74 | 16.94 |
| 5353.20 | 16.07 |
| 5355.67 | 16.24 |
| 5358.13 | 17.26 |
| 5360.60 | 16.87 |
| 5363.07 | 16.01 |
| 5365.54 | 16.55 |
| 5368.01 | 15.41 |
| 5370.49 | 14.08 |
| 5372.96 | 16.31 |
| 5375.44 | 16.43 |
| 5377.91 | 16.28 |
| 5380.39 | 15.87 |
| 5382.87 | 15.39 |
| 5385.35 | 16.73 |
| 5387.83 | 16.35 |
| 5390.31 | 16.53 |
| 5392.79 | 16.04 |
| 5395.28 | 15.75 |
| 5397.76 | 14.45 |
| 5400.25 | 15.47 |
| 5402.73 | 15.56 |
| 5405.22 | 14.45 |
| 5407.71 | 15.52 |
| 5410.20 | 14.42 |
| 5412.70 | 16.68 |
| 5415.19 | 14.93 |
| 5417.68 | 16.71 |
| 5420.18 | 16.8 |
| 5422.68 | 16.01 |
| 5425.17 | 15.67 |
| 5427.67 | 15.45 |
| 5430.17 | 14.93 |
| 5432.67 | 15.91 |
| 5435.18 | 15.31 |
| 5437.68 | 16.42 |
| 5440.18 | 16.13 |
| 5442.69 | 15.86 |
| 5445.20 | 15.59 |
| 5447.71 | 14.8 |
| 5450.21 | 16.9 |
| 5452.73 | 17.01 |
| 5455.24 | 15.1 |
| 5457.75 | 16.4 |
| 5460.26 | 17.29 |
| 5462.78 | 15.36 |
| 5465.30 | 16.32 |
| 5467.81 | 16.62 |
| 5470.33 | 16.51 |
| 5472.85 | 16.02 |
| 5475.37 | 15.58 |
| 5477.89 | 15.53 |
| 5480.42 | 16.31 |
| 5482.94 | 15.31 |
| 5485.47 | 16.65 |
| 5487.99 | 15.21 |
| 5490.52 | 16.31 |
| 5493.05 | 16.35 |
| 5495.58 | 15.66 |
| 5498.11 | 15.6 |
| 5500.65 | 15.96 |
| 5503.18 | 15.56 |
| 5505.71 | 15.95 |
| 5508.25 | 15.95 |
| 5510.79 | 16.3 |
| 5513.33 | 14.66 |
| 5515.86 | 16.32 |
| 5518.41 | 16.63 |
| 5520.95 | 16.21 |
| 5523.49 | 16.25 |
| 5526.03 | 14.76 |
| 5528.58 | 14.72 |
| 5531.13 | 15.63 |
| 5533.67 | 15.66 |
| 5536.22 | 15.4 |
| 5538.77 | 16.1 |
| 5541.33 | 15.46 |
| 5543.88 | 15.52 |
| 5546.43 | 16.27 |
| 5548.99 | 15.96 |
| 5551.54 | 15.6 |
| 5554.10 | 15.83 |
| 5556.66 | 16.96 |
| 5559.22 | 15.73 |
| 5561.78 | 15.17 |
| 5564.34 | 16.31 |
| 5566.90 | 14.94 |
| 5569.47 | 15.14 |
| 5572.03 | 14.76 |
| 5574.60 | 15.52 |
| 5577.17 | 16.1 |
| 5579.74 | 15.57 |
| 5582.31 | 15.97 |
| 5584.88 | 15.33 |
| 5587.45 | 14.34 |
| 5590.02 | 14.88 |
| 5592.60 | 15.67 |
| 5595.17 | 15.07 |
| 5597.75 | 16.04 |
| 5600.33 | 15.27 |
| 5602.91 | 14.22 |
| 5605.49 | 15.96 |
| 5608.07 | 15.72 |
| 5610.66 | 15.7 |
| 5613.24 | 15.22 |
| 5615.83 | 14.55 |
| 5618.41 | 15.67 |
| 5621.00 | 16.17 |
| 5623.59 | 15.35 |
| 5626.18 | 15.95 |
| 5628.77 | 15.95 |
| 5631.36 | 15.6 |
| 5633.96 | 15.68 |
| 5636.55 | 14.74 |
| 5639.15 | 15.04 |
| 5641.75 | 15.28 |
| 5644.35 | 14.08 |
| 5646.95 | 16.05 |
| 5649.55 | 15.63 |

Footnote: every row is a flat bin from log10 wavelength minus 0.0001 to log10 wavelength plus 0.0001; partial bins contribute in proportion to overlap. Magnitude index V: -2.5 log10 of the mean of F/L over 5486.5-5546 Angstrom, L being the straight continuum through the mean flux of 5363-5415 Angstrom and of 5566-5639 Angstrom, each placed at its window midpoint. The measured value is -0.017 mag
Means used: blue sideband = 15.7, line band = 15.8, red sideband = 15.4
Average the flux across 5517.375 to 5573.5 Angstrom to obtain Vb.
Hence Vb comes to 15.7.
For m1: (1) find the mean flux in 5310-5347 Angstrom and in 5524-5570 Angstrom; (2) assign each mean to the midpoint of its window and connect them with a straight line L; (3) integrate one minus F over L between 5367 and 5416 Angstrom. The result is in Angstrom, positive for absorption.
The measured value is 0.25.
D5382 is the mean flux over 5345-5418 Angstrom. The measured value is 15.9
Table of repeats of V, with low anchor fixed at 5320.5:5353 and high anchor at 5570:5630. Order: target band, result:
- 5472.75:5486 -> -0.020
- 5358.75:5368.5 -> -0.046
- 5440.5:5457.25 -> -0.023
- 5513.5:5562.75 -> -0.020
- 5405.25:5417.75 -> 0.013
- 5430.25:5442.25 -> -0.017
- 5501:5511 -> -0.026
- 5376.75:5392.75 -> -0.037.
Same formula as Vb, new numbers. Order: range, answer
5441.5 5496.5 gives 16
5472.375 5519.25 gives 15.9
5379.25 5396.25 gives 16.1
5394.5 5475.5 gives 15.8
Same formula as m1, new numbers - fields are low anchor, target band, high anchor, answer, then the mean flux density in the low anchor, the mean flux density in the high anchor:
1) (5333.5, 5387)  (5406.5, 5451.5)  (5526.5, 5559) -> 0.56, 16.1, 15.7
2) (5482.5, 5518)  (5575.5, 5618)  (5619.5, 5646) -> 0.45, 15.9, 15.4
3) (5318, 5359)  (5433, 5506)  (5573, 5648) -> -1.68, 15.8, 15.4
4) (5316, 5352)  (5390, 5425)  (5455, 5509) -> 0.49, 15.7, 16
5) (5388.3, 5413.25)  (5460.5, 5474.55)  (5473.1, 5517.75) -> -0.44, 15.5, 15.8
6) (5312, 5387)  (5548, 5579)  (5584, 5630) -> -0.35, 15.9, 15.4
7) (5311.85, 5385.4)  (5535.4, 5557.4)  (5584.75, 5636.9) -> -0.50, 15.9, 15.4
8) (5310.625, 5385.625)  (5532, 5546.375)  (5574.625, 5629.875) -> -0.09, 15.9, 15.5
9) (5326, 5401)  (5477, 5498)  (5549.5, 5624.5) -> -0.30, 15.9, 15.5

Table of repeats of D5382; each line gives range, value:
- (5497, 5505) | 15.7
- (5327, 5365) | 16.1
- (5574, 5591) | 15.4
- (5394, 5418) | 15.3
